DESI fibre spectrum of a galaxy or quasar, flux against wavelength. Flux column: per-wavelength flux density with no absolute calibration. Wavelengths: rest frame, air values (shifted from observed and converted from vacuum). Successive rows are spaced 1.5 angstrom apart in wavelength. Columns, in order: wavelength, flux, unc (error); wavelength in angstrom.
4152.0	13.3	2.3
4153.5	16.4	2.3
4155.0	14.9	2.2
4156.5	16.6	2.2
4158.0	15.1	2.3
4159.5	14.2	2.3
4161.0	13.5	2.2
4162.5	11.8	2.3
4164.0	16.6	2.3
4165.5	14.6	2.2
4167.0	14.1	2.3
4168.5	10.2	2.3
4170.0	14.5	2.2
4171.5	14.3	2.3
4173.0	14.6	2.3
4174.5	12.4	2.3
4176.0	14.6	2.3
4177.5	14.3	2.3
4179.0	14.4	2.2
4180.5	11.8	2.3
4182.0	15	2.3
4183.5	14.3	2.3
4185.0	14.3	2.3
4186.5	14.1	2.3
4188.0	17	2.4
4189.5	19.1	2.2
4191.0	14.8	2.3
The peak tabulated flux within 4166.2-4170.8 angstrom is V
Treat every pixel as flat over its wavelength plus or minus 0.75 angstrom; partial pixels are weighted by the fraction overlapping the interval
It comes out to 14.5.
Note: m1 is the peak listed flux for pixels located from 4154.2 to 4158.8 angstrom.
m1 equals 16.6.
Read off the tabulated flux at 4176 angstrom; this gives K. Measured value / 14.6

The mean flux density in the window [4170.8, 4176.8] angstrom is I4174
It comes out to 14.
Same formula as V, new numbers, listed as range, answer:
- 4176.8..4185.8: 15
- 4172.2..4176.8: 14.6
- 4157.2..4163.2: 15.1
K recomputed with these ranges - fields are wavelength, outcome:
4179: 14.4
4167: 14.1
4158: 15.1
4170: 14.5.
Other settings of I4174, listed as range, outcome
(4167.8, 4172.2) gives 13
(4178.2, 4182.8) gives 13.7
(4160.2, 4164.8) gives 14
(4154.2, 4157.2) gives 15.7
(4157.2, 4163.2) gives 13.7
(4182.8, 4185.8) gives 14.3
